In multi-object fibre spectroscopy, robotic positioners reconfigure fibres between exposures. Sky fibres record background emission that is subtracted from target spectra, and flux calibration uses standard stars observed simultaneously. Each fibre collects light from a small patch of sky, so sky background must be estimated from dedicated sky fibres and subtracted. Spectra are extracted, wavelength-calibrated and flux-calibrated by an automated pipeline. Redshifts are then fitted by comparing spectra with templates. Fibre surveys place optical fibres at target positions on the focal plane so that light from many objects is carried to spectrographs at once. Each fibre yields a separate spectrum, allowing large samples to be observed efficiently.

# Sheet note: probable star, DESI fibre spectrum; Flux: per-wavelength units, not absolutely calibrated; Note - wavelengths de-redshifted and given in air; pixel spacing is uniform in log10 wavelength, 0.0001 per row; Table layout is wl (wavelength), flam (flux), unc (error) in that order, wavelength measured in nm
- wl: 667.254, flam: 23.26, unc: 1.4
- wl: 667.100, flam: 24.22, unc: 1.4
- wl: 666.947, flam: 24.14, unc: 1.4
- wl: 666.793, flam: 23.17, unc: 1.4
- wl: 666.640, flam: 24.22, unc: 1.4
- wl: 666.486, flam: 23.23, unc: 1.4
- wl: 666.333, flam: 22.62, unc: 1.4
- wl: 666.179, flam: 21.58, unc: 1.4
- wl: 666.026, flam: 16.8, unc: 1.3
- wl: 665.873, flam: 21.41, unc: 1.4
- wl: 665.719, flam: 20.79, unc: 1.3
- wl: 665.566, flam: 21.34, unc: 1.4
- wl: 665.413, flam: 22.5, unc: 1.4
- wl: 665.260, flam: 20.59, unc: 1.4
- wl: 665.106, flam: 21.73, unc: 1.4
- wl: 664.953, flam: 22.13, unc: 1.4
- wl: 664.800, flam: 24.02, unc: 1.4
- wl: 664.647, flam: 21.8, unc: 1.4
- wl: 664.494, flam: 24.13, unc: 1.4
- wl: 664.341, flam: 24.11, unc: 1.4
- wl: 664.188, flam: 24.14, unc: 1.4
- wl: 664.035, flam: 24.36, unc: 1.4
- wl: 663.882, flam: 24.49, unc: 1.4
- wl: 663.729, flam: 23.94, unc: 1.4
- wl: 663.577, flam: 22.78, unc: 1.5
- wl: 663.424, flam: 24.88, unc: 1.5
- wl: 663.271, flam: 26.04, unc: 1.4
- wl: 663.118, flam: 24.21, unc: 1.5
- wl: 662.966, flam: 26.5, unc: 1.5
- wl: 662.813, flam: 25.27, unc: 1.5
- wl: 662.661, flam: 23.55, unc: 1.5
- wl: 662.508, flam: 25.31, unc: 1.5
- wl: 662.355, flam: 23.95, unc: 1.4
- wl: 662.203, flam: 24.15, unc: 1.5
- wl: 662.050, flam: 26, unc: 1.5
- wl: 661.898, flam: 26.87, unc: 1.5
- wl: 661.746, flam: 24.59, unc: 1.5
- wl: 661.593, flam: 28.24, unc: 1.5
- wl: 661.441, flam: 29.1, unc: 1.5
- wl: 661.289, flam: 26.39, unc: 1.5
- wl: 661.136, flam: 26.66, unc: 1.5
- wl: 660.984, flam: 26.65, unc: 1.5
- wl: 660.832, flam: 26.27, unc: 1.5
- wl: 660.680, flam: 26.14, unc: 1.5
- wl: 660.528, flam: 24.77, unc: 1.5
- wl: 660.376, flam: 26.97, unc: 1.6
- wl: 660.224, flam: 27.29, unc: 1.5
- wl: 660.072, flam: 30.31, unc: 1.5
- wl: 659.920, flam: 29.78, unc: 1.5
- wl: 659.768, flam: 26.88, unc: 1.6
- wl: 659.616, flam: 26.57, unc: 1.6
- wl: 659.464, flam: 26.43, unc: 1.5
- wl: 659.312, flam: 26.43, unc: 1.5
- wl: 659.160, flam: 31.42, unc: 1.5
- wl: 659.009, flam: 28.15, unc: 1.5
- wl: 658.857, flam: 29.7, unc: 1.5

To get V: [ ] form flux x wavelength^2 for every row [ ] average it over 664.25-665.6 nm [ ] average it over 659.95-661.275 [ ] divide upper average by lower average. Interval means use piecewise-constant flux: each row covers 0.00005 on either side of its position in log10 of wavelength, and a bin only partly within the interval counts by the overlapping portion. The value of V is 0.85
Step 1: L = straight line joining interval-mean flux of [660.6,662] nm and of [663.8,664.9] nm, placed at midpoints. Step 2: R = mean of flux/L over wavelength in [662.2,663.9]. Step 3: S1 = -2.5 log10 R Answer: 0.02 mag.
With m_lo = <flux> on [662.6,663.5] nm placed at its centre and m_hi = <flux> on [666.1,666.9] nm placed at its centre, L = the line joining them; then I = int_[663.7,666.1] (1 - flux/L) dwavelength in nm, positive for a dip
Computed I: 0.16 nm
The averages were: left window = 25.1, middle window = 22.4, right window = 23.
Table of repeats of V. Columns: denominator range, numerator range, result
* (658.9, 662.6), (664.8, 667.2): 0.84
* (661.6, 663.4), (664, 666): 0.89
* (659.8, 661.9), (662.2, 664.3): 0.91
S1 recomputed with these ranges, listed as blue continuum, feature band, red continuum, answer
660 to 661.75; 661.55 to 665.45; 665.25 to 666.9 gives 0.01 mag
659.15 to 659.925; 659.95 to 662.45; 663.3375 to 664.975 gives -0.02 mag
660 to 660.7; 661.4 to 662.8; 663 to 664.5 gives 0.00 mag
